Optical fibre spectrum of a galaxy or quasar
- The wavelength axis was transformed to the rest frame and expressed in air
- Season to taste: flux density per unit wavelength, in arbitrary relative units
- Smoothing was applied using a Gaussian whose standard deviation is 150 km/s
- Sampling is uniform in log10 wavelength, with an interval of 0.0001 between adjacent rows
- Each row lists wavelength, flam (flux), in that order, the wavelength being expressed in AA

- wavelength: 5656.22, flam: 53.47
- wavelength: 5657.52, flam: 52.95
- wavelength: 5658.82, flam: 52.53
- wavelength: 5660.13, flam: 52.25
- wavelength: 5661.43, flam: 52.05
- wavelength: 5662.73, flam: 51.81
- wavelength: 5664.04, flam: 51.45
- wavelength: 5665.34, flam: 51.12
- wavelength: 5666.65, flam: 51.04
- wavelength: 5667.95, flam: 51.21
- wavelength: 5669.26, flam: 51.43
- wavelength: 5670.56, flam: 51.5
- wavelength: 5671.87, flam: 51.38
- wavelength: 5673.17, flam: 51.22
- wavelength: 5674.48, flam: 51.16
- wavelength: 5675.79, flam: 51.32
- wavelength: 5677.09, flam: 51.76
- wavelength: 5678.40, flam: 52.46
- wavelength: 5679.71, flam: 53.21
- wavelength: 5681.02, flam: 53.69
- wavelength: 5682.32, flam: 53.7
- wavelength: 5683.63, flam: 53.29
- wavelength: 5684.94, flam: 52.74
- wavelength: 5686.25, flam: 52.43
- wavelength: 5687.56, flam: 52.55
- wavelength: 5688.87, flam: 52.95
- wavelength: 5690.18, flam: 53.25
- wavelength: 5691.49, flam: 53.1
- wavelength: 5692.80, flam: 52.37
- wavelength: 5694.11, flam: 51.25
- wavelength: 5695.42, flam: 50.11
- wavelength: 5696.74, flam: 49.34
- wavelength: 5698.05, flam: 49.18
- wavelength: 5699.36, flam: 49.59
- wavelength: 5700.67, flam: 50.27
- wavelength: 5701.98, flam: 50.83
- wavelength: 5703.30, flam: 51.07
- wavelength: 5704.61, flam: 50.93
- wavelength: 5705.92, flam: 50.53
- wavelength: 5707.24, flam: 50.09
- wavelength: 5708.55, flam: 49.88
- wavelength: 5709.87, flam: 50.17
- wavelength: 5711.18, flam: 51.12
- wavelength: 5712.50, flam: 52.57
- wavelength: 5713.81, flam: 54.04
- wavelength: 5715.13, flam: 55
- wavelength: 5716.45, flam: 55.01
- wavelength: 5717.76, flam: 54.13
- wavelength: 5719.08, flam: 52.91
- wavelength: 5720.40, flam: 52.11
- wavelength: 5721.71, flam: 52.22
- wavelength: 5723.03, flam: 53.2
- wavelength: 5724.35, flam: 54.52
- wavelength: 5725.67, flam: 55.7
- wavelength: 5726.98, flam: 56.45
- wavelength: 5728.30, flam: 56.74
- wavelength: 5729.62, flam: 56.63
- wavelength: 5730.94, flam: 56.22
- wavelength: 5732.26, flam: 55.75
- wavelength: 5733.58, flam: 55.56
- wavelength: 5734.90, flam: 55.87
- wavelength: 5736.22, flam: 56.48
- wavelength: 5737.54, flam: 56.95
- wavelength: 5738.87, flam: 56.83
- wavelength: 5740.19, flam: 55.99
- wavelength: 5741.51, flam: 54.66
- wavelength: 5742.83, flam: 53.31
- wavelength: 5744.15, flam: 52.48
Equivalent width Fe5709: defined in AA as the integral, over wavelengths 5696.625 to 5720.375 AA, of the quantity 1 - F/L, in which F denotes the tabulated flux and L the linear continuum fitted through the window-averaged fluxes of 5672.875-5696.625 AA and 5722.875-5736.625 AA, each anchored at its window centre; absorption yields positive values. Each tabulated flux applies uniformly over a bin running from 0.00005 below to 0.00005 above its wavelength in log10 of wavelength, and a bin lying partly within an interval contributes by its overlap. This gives 1.1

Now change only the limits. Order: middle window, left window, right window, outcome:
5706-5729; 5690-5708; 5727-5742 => 0.2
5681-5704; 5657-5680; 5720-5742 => 0.6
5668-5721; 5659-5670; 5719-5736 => 1.3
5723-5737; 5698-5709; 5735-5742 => -0.3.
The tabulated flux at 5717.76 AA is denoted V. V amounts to 54.13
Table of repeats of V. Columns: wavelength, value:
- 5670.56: 51.5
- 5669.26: 51.43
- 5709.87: 50.17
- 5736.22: 56.48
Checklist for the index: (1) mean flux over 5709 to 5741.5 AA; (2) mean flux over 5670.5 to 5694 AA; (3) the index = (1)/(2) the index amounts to 1.04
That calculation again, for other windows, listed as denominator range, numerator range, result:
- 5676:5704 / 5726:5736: 1.08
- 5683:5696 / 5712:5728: 1.03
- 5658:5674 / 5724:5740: 1.09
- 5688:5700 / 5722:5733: 1.08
